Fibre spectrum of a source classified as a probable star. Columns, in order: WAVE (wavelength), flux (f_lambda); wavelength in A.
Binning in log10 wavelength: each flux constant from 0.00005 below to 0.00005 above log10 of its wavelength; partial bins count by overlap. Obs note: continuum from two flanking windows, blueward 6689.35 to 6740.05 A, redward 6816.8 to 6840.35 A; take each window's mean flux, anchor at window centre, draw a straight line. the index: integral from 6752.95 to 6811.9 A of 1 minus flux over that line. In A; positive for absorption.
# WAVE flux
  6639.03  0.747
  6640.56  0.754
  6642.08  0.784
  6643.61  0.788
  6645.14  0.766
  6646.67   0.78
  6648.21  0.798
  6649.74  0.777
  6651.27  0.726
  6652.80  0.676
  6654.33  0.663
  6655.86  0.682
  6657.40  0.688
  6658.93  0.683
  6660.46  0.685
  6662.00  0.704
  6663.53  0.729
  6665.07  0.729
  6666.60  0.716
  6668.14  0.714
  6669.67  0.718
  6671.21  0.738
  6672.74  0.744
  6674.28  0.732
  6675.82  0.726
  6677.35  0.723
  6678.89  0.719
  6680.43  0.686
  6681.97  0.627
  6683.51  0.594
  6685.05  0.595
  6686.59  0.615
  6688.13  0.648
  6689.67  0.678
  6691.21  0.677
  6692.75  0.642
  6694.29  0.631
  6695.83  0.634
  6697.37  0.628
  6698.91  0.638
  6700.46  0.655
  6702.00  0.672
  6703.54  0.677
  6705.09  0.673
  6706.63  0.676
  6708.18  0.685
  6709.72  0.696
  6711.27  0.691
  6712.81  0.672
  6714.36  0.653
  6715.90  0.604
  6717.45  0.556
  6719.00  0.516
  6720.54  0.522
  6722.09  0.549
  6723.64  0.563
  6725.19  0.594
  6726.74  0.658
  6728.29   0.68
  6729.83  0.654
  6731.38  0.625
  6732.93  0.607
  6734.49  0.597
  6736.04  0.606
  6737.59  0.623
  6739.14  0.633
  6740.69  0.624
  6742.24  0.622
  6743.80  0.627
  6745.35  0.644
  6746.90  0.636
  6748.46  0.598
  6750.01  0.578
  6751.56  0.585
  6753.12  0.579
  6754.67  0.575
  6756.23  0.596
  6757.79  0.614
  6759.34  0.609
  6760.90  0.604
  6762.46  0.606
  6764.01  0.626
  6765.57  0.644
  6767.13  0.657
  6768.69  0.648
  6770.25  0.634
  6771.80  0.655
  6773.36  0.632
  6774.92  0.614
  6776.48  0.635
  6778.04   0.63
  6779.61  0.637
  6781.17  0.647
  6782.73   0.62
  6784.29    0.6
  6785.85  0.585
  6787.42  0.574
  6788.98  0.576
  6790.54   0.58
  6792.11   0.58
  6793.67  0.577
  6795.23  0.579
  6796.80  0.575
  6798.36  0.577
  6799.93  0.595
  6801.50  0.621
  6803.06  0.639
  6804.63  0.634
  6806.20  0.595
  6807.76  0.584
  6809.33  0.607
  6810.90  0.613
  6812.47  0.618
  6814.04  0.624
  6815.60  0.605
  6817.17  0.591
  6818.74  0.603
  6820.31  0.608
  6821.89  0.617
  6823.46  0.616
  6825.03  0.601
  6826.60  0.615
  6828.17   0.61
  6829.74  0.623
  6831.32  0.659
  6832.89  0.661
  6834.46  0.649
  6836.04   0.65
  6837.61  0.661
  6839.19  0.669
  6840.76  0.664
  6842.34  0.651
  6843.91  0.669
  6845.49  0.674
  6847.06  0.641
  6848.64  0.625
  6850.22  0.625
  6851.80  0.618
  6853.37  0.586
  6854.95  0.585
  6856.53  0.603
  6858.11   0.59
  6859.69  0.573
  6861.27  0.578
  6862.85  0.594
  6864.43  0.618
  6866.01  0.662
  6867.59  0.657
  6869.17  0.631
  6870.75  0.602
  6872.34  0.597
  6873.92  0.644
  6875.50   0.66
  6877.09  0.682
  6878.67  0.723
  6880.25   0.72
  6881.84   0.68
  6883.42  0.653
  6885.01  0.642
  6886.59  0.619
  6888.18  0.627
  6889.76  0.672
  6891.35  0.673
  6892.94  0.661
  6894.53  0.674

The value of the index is 2.0 A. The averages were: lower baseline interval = 0.632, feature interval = 0.61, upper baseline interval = 0.63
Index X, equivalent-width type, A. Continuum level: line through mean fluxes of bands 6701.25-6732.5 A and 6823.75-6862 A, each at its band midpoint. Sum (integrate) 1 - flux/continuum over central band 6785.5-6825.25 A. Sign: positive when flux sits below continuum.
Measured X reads 1.9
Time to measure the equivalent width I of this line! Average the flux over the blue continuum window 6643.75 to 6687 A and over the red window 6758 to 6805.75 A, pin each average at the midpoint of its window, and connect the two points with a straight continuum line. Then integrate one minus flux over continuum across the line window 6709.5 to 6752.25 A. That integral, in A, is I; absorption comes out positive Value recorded 2.6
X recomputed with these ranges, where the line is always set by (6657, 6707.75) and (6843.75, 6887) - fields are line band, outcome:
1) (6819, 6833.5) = 0.5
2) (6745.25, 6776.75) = 2.0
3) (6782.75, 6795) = 1.3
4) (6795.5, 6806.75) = 0.8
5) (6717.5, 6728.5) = 1.5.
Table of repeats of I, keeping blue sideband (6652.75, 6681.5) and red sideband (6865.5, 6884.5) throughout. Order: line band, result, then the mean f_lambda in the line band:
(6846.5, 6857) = 0.8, 0.611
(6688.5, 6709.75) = 1.2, 0.66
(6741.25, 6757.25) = 2.0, 0.604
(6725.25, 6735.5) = 0.9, 0.633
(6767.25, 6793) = 2.5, 0.616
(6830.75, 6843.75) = 0.2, 0.659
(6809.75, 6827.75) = 1.7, 0.61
